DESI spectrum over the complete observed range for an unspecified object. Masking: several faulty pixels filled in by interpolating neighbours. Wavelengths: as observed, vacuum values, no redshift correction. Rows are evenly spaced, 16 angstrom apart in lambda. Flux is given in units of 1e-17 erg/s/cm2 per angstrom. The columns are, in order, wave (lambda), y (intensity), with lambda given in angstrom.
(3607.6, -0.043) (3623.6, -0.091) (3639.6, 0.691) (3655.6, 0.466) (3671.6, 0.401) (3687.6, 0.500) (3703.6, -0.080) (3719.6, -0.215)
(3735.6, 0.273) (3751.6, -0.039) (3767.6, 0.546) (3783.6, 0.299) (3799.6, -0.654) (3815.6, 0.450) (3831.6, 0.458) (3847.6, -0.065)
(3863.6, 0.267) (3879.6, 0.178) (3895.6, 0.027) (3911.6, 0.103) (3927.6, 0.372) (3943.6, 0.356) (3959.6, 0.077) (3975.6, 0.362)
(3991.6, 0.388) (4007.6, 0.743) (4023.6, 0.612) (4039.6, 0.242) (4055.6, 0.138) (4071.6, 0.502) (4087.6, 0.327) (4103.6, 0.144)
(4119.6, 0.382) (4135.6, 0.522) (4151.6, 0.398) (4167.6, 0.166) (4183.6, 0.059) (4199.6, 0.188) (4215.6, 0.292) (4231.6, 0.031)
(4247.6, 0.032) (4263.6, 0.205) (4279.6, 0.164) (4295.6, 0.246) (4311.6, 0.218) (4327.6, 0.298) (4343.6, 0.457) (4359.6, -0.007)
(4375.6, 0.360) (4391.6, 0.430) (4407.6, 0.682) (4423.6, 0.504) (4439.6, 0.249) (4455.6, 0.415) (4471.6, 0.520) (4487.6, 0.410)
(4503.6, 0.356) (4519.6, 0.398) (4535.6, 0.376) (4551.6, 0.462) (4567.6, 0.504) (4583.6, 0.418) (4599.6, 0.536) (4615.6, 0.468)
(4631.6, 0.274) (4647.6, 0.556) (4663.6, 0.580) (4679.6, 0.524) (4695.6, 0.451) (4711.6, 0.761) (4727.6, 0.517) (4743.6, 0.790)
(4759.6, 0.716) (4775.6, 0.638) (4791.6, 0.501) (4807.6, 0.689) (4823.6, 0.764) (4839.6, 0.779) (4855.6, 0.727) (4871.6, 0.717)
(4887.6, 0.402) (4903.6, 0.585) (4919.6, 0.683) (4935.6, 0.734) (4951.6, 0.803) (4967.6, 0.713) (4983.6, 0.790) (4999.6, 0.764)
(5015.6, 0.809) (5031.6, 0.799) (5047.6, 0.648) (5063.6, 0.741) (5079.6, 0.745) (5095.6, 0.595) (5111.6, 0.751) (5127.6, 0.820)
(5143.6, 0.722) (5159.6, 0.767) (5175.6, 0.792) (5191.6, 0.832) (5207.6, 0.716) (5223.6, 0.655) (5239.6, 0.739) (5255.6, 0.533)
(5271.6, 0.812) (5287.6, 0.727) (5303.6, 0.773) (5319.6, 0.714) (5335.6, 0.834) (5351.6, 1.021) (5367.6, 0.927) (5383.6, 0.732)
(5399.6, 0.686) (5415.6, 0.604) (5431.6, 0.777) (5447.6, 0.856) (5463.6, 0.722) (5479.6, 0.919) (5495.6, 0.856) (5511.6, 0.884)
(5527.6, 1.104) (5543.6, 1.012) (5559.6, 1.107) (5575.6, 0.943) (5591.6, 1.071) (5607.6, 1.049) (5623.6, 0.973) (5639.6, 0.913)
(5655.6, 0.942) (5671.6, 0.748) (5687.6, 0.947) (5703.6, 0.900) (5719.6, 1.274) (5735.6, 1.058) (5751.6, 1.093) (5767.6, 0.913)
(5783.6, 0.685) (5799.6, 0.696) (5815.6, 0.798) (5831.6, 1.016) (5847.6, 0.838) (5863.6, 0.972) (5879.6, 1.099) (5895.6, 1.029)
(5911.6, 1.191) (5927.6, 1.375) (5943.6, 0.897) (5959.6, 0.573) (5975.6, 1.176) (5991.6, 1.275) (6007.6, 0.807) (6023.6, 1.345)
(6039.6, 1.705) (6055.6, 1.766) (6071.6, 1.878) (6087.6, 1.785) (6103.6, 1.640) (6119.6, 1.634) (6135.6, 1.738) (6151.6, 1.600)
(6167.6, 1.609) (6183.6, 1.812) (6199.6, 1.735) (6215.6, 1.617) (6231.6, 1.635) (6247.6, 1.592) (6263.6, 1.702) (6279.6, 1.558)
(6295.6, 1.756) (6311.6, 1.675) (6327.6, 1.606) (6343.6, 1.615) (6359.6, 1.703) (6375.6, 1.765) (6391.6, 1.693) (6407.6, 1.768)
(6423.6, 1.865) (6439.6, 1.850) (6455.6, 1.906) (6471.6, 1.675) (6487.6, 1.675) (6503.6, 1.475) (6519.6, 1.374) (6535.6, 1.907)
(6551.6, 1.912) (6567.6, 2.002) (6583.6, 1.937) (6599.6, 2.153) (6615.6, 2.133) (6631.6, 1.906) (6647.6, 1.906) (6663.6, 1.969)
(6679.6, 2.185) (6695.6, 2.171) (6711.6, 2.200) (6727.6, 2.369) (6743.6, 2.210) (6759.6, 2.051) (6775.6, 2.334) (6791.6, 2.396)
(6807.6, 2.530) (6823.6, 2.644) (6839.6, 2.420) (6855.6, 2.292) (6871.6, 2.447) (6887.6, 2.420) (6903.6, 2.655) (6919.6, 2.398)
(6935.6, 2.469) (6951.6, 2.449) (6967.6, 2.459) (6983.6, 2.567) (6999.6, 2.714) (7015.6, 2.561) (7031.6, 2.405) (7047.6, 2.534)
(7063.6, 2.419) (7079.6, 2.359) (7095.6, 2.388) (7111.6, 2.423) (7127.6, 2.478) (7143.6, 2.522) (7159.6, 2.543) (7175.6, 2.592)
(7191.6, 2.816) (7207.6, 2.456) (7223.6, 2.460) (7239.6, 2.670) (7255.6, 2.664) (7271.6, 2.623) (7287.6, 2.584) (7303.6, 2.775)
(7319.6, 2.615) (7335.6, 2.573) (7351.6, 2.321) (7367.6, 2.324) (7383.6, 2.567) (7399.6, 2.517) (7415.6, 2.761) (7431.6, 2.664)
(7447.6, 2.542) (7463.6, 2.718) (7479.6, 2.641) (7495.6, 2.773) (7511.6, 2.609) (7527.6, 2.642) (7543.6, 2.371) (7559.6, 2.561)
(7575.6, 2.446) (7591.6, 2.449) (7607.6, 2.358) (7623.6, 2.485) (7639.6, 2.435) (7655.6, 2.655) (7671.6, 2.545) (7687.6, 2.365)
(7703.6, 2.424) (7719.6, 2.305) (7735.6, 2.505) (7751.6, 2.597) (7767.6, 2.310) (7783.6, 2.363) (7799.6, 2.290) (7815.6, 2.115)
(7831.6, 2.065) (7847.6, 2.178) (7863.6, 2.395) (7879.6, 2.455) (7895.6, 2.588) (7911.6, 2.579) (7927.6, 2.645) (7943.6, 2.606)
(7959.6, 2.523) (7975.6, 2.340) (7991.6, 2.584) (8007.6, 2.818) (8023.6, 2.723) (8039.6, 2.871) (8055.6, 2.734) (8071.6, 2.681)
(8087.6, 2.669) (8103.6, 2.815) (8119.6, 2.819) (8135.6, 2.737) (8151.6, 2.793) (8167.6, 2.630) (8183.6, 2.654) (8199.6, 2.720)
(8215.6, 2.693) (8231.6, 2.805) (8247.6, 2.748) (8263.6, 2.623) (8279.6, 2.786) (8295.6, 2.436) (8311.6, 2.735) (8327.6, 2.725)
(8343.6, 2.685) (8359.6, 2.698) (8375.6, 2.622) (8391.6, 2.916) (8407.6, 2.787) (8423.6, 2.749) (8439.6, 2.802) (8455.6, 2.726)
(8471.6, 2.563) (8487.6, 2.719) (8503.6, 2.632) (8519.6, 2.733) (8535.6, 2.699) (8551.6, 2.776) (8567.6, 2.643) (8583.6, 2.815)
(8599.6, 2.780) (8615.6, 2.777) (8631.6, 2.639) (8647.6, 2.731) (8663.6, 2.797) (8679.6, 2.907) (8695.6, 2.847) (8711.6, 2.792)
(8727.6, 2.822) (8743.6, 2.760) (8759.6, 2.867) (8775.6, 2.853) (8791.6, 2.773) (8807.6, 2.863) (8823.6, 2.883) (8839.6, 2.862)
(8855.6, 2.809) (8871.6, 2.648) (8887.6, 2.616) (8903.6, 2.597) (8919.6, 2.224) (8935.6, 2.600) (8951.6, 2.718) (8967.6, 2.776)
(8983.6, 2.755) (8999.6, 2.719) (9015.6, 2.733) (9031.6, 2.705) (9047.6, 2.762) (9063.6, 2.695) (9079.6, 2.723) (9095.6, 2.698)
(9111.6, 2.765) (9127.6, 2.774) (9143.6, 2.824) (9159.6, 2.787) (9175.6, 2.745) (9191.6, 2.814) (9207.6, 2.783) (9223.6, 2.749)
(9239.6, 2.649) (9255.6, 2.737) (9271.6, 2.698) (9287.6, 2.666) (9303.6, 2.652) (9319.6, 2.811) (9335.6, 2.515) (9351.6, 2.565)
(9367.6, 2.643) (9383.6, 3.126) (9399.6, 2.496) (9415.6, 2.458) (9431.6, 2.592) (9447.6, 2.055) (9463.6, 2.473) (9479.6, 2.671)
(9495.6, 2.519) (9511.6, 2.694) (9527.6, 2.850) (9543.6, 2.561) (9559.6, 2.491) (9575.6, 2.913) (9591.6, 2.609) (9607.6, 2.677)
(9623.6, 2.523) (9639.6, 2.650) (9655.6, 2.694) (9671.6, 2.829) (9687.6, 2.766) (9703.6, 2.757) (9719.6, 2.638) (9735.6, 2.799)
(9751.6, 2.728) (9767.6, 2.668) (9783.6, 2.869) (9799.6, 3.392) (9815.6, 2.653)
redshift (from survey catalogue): 0.51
